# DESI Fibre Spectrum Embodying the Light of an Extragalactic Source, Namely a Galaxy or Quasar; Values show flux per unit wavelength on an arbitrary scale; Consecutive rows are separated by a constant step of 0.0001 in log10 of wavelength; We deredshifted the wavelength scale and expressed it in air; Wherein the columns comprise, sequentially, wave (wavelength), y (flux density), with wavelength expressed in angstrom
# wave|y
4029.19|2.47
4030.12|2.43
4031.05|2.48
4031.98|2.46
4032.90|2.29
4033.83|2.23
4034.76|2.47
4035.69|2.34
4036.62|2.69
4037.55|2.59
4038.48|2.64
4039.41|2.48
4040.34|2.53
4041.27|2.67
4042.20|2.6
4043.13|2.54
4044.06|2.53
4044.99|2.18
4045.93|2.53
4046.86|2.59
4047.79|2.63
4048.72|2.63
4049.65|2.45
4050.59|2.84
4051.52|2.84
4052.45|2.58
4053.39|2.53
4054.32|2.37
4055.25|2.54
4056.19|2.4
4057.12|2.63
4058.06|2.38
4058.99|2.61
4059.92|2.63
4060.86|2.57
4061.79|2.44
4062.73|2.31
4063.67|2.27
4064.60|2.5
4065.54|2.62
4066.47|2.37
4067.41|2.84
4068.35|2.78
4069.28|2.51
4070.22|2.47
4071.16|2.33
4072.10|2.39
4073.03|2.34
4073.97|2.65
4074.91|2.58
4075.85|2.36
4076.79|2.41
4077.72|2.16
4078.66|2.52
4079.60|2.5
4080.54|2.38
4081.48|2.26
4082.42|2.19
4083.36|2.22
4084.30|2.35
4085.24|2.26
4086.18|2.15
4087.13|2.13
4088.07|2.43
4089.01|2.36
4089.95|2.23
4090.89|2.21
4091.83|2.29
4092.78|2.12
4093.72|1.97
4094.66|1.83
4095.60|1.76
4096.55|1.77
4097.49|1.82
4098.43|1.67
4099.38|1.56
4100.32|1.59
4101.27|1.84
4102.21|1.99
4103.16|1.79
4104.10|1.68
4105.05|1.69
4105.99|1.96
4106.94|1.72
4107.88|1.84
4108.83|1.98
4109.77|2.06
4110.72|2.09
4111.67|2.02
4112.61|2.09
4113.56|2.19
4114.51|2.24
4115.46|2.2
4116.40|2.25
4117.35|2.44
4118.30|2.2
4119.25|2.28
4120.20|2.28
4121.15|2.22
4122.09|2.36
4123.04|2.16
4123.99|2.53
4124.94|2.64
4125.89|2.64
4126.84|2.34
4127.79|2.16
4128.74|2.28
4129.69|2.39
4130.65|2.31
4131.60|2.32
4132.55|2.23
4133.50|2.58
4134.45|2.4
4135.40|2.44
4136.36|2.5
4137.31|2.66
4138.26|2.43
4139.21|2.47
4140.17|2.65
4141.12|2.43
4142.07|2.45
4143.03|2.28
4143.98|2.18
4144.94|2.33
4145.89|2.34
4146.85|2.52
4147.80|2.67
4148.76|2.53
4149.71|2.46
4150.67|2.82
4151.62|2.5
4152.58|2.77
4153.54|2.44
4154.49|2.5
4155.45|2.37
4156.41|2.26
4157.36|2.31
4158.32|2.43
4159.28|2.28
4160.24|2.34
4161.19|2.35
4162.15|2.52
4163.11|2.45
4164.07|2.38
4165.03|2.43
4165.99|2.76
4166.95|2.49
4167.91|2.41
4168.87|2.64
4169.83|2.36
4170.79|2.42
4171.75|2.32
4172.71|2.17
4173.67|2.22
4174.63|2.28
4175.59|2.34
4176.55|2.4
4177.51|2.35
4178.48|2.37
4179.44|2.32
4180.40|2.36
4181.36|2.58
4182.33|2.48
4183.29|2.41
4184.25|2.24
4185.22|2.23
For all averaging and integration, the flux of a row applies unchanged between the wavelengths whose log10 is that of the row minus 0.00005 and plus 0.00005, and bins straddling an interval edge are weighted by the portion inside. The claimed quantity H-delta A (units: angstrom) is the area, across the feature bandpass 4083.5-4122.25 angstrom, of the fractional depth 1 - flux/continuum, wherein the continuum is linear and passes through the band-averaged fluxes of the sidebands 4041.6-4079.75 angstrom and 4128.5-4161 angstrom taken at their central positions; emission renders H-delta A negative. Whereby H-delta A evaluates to 6.7 angstrom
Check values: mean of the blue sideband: 2.51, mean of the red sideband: 2.44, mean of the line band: 2.05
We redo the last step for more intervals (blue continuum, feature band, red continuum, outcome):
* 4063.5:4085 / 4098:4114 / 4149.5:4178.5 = 3.7 angstrom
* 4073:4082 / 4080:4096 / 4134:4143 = 1.6 angstrom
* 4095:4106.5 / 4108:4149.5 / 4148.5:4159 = -3.9 angstrom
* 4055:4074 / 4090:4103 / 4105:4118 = 1.9 angstrom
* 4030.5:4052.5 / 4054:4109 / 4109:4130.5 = 4.0 angstrom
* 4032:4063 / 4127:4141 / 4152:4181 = 0.1 angstrom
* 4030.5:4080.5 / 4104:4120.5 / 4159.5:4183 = 2.6 angstrom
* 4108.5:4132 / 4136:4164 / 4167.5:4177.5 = -1.6 angstrom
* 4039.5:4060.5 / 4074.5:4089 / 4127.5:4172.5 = 1.1 angstrom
